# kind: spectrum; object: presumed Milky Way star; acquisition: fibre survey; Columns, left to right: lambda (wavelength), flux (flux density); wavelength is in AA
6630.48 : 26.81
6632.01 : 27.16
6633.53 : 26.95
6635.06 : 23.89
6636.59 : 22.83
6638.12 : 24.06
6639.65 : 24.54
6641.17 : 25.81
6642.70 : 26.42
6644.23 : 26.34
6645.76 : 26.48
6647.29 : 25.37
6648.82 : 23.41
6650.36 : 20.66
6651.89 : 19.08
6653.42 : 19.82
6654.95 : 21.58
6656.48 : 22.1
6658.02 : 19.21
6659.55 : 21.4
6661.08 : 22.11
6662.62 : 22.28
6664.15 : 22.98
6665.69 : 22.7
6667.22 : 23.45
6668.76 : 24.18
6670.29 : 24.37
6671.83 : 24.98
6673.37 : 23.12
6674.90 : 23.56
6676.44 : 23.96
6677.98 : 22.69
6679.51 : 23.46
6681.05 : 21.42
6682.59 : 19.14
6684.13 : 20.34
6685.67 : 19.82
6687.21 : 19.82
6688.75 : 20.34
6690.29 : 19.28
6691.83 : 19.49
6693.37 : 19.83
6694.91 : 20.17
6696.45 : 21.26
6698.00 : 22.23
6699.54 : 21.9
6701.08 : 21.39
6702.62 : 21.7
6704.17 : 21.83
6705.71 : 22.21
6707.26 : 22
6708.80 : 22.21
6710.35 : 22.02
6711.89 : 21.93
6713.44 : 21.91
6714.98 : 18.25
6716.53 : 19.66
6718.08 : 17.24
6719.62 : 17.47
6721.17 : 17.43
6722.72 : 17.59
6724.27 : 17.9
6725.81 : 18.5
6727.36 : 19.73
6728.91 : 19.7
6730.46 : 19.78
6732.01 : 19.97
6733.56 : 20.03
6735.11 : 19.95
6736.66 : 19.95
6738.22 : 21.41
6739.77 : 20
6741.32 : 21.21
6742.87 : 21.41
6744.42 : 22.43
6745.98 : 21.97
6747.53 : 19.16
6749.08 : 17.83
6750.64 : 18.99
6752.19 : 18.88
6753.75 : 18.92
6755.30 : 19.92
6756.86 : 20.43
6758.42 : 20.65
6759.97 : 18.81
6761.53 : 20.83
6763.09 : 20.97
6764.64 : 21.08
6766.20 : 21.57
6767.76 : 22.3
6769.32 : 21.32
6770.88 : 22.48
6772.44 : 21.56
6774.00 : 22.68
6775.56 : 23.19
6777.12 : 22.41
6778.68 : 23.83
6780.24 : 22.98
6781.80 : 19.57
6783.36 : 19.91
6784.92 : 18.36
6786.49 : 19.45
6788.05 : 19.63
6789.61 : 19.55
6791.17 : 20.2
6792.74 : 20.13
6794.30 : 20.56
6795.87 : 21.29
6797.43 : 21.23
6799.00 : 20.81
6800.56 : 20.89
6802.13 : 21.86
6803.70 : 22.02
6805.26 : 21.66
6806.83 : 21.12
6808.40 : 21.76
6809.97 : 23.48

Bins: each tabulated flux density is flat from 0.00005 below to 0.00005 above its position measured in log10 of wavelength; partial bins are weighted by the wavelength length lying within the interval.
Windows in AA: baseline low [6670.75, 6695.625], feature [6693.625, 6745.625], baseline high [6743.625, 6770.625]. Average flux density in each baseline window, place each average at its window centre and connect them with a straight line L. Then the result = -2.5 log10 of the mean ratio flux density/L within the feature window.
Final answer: 0.03 mag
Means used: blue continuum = 21.4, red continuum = 20.4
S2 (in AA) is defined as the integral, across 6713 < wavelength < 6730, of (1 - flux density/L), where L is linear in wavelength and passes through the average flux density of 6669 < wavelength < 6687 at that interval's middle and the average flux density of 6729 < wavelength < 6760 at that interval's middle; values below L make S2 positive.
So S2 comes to 1.9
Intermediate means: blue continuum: 22.4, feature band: 18.6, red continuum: 20.1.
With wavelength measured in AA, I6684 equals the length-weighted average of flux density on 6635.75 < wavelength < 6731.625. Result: 21.6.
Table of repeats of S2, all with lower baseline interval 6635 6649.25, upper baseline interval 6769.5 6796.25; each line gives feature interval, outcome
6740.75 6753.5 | 1.1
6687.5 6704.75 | 2.0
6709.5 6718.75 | 1.1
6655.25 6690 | 2.9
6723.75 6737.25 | 1.8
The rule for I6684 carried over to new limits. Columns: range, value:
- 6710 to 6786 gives 20.3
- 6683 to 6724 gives 20.3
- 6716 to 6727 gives 18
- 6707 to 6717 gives 21.1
